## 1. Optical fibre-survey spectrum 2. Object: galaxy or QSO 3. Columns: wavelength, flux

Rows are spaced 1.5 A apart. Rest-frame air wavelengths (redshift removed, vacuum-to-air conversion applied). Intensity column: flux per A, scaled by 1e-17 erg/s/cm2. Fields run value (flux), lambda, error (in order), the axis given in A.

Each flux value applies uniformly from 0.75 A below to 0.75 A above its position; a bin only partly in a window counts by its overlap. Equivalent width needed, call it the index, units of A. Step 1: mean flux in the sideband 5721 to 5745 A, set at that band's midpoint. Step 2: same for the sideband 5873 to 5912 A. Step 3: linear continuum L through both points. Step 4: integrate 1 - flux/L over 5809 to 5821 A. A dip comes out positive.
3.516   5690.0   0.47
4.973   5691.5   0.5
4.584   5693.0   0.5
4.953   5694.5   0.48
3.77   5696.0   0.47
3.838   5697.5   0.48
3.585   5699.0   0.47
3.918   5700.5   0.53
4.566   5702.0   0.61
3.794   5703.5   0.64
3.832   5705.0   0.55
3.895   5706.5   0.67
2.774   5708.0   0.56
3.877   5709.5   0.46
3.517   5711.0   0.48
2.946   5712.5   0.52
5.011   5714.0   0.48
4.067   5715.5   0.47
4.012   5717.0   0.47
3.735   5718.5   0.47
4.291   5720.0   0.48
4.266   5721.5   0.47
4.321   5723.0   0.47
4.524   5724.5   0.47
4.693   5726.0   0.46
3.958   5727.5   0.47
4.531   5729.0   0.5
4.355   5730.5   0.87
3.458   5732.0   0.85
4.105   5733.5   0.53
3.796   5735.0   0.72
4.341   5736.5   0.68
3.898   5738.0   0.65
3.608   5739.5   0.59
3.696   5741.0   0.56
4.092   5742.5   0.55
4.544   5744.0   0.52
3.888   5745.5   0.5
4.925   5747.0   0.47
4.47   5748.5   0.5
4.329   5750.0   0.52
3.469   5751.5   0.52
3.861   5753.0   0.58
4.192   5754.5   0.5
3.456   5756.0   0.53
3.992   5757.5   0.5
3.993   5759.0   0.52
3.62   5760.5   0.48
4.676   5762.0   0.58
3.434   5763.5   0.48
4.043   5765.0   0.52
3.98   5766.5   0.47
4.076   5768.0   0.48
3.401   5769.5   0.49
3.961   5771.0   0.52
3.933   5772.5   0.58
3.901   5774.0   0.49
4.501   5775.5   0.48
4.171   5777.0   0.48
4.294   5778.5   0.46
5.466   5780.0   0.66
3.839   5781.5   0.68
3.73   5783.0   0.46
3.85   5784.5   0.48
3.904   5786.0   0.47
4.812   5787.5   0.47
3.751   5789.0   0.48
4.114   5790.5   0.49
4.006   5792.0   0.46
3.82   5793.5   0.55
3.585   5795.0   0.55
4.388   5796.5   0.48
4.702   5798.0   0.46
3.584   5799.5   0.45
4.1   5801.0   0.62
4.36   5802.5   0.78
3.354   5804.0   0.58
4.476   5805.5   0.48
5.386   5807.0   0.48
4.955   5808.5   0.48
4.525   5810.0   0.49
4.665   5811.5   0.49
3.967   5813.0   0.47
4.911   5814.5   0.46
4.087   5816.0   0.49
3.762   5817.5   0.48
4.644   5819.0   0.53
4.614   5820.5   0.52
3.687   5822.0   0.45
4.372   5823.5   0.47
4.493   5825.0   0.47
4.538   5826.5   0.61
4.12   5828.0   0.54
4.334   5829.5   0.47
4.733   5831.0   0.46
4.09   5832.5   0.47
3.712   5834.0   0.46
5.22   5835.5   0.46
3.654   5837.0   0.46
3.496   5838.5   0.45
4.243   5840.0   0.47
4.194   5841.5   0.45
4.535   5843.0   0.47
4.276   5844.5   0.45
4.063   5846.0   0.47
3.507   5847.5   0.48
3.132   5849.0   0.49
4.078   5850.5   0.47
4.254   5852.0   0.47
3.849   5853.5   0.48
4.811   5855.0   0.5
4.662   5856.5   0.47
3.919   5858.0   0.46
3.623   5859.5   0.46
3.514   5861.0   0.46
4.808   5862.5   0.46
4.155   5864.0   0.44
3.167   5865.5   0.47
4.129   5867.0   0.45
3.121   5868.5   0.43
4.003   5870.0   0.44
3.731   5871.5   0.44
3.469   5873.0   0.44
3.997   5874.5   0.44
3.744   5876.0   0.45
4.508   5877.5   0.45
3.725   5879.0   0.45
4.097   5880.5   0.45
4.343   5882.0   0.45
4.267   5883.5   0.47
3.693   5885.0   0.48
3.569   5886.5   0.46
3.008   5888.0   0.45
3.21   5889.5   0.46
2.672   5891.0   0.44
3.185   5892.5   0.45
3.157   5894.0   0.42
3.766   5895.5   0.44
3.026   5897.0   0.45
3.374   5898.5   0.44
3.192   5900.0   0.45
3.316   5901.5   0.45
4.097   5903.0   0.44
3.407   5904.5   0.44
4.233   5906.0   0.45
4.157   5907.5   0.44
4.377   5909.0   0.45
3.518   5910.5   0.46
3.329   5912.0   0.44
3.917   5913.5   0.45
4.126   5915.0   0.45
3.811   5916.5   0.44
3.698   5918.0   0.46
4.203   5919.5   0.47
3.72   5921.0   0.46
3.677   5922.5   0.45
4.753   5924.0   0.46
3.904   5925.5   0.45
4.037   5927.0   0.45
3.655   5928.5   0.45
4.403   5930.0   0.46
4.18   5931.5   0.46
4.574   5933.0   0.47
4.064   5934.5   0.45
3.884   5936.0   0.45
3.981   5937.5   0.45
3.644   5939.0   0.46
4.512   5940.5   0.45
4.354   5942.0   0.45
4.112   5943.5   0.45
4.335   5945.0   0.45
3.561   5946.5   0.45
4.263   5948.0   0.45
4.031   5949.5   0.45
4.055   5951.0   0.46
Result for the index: -1.59 A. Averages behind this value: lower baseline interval 4.13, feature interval 4.4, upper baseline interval 3.66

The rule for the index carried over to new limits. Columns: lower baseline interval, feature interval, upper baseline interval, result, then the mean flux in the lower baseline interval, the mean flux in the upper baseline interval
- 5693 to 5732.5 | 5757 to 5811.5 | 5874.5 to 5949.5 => -2.37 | 4.03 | 3.85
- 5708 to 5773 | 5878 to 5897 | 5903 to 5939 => 2.08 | 4.02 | 3.98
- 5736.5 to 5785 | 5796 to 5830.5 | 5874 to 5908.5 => -4.15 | 4.05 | 3.64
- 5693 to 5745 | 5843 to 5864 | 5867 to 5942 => -1.06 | 4.02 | 3.81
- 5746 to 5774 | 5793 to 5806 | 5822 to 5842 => 0.26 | 3.99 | 4.23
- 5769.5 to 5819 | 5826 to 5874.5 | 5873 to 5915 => -1.56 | 4.21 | 3.67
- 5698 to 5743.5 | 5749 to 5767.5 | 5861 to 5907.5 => -0.08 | 3.98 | 3.68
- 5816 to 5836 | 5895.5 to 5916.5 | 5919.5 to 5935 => 2.24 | 4.31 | 4.1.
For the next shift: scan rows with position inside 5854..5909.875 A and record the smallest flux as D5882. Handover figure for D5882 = 2.672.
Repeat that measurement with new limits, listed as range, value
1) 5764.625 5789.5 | 3.401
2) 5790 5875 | 3.121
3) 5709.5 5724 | 2.946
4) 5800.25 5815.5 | 3.354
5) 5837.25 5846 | 3.496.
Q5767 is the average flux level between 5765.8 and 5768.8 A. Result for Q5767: 4.02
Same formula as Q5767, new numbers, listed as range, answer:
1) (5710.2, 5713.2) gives 3.25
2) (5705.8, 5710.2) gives 3.51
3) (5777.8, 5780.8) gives 4.87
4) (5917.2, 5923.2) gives 3.83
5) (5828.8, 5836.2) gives 4.41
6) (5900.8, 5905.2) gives 3.61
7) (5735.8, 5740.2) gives 3.95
